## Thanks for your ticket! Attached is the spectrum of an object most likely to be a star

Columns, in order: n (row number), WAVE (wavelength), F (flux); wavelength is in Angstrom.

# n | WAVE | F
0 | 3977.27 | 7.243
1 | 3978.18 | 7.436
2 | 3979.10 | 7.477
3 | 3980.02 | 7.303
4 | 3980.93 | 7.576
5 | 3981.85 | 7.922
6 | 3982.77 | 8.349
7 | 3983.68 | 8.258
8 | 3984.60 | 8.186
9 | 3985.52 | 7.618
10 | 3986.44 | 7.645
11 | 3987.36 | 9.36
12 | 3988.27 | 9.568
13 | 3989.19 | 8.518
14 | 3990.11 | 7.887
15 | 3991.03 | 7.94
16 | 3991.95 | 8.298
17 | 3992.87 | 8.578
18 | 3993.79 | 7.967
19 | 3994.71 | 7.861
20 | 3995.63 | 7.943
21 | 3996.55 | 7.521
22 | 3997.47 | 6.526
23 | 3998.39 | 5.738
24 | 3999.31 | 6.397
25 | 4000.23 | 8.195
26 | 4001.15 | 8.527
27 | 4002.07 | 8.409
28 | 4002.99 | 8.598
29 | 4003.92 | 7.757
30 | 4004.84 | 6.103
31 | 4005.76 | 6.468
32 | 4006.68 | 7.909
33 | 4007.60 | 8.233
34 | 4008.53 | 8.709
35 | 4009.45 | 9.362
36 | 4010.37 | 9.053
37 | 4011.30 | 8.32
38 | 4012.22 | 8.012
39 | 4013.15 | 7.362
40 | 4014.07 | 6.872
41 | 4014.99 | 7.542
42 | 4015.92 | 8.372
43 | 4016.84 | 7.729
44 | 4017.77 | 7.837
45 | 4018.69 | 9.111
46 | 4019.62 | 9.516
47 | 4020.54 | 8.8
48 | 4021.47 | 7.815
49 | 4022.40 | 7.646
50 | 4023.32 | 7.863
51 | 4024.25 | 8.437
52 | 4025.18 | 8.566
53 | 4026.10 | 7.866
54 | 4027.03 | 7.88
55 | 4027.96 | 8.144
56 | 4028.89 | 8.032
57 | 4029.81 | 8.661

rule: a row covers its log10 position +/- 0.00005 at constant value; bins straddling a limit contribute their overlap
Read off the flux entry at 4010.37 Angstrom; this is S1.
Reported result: 9.053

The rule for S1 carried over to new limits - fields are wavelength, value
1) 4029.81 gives 8.661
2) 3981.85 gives 7.922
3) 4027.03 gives 7.88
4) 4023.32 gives 7.863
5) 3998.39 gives 5.738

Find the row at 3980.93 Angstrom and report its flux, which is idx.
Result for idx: 7.576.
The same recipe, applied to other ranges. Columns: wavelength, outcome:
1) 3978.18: 7.436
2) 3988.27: 9.568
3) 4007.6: 8.233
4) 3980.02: 7.303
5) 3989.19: 8.518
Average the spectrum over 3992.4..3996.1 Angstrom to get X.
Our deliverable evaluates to 8.08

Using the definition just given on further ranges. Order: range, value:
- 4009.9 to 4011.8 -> 8.68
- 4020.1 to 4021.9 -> 8.29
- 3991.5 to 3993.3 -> 8.43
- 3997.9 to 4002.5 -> 7.45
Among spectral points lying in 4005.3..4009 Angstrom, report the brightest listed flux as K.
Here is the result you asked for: 8.709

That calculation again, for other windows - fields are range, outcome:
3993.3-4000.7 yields 8.195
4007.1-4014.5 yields 9.362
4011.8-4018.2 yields 8.372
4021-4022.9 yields 7.815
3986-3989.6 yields 9.568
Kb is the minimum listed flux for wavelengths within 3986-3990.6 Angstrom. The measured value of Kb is 7.645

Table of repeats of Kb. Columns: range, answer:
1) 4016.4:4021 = 7.729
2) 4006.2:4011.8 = 7.909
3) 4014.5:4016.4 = 7.542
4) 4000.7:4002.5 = 8.409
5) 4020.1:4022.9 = 7.646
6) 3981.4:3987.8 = 7.618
